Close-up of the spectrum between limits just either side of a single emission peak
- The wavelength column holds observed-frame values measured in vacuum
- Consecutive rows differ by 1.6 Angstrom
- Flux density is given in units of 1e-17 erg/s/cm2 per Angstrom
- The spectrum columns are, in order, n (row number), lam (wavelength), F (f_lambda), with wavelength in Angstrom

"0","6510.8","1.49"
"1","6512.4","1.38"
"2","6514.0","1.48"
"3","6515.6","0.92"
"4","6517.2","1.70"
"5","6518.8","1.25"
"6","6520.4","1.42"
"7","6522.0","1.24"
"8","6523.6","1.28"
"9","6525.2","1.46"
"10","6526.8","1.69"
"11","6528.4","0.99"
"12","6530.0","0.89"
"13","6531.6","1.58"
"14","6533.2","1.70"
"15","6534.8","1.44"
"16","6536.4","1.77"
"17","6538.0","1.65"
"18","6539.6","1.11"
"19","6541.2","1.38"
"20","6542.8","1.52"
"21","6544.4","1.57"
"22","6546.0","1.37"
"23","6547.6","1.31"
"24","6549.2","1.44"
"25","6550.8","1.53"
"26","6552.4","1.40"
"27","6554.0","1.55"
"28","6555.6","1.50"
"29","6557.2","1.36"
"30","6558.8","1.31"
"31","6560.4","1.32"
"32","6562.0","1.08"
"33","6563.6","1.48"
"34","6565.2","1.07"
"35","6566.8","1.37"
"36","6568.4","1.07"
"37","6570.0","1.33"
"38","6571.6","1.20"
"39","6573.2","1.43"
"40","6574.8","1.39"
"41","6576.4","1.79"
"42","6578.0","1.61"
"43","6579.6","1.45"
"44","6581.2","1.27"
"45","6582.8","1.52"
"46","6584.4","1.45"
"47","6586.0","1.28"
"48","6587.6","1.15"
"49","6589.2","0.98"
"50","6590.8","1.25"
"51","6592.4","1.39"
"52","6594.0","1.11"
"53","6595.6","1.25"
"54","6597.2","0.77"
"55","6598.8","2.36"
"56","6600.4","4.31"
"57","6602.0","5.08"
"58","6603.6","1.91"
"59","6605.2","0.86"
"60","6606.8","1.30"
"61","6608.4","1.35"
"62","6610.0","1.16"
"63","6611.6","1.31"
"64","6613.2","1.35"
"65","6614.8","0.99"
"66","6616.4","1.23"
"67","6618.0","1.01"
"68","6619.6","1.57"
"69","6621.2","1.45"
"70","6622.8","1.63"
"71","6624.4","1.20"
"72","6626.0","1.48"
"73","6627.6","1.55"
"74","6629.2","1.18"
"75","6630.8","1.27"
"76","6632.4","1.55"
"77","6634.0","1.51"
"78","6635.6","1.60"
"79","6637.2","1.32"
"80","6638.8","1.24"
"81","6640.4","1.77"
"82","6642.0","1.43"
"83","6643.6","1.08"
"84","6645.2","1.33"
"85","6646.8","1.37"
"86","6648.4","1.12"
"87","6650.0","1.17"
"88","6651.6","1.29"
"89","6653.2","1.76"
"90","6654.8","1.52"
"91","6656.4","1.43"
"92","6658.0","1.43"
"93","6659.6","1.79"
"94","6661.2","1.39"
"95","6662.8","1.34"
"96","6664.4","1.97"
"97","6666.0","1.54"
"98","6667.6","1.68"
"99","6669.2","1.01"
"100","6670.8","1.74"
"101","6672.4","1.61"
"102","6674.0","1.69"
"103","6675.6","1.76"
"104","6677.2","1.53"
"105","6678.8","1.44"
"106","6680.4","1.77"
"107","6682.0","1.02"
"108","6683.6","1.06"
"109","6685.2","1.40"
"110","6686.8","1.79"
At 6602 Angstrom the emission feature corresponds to H-beta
